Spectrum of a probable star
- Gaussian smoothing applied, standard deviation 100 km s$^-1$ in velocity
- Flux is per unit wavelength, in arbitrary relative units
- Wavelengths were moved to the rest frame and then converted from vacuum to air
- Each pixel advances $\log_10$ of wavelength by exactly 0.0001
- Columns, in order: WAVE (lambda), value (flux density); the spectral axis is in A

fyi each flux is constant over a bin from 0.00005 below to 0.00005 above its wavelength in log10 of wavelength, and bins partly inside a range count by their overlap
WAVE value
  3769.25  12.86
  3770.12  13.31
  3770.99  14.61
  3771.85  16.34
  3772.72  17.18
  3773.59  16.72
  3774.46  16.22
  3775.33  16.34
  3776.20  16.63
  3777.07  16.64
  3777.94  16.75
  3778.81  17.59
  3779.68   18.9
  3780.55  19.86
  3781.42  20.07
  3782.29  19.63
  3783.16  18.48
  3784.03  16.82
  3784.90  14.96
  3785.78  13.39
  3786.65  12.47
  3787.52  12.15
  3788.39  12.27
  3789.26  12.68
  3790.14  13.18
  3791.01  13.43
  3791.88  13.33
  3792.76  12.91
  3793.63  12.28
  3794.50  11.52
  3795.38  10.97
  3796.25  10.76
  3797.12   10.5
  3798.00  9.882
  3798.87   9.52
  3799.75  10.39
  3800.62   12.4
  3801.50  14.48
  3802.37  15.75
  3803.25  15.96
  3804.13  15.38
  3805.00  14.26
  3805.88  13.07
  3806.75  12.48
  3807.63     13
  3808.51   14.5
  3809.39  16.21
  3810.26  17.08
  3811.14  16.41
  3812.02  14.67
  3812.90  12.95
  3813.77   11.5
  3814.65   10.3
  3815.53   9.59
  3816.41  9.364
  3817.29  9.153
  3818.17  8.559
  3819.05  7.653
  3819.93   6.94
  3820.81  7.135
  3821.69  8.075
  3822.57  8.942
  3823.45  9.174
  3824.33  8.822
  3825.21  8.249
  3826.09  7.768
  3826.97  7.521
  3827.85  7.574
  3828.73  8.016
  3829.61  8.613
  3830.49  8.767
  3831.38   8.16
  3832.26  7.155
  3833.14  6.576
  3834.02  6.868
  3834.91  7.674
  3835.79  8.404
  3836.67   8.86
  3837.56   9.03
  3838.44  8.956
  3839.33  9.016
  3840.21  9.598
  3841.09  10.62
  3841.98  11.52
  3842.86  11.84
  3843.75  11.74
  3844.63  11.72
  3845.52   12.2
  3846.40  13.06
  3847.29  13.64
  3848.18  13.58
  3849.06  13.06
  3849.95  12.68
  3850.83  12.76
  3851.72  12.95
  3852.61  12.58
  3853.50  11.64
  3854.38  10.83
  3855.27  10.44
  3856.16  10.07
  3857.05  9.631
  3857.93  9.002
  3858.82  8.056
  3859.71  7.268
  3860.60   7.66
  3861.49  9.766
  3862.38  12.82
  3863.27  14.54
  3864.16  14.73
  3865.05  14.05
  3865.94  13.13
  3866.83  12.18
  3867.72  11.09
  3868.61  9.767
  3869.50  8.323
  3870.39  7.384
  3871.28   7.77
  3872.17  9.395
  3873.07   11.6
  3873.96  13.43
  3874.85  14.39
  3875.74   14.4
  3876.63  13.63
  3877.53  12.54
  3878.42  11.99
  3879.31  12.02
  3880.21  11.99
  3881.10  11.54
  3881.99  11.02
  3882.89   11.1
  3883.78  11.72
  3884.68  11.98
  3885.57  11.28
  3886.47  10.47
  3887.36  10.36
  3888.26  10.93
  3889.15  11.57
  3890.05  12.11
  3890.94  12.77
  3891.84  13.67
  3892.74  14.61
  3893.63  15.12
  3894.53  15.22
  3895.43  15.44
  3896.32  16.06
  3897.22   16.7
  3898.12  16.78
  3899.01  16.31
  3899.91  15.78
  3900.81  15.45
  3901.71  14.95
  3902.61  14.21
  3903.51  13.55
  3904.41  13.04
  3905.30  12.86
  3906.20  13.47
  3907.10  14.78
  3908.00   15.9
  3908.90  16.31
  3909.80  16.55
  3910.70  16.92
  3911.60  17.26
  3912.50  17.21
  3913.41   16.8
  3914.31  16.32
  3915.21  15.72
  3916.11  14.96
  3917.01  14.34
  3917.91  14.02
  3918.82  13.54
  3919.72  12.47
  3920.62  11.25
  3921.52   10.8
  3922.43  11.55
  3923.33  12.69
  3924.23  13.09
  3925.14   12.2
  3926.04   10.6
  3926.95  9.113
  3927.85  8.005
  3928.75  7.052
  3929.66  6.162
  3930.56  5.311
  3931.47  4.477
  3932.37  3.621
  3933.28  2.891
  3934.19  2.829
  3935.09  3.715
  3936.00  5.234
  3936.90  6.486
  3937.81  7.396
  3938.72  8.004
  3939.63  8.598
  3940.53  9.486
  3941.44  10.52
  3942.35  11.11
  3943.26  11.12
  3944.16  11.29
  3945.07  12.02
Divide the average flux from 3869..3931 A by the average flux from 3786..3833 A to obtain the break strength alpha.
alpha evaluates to 1.2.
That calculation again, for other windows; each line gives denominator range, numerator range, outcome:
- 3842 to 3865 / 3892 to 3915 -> 1.34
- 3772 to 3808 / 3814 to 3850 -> 0.65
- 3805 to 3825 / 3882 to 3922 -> 1.26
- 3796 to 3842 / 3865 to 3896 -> 1.15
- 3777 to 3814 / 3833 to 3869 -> 0.77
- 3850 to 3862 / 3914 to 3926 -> 1.28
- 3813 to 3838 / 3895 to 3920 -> 1.81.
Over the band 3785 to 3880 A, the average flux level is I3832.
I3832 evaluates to 11.1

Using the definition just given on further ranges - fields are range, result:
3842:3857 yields 12.1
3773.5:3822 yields 13.4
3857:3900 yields 12.1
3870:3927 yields 13.4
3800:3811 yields 14.5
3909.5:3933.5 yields 11.7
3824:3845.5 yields 8.95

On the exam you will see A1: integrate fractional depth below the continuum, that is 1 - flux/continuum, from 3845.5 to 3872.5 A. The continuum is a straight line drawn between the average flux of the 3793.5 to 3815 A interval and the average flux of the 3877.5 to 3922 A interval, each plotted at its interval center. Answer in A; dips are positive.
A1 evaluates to 4.8 A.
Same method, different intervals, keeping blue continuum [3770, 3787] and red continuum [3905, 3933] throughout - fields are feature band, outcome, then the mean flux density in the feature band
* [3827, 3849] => 7.6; 9.74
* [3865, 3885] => 3.2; 11.5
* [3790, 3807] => 3.7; 12.6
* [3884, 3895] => 0.6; 12.5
